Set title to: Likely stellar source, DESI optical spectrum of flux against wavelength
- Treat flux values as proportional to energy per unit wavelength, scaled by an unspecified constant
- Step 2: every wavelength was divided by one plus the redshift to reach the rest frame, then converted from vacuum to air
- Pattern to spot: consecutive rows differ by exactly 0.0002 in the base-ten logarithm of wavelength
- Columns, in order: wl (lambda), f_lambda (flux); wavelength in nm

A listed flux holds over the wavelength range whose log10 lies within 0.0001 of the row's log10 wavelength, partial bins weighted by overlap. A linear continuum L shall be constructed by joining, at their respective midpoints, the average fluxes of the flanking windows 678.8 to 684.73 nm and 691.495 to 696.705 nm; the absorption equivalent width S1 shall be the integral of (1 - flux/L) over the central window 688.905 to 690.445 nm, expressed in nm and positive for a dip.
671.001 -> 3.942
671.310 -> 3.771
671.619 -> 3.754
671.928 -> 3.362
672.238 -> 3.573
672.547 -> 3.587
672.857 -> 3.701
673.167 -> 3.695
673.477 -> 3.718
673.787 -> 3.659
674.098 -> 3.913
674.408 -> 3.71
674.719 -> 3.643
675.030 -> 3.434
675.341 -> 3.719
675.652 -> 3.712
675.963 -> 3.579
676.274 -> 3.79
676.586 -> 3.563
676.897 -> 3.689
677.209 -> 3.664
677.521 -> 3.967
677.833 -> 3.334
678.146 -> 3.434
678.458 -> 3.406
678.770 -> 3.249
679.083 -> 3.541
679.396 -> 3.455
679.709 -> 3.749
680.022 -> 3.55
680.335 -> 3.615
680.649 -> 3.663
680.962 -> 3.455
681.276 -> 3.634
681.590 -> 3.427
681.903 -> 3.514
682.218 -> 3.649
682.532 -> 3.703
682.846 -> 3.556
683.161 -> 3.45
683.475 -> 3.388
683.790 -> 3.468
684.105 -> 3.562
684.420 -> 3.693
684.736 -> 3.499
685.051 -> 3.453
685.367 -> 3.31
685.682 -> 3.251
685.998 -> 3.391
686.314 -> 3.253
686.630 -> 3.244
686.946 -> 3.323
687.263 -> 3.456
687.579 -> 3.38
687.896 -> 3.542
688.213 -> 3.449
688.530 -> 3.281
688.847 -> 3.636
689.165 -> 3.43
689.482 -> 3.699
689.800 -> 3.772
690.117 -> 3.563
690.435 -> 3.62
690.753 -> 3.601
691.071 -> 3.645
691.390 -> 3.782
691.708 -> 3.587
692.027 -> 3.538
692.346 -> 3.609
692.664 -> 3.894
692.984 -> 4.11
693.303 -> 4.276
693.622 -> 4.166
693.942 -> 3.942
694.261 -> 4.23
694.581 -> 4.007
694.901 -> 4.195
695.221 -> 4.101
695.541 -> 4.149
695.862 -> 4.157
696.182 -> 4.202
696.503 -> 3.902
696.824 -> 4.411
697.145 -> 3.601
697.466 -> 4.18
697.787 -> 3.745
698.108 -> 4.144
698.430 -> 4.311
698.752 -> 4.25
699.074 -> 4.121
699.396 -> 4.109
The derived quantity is 0.09 nm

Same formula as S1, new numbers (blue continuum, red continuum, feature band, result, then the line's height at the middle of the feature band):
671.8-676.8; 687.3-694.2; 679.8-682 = 0.066 nm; 3.67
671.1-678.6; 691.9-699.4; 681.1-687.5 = 0.619 nm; 3.83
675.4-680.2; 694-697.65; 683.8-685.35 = 0.104 nm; 3.78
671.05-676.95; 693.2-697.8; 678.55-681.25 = 0.177 nm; 3.78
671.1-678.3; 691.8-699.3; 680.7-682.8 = 0.122 nm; 3.79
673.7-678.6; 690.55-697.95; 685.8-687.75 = 0.247 nm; 3.83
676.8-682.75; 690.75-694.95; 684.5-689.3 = 0.447 nm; 3.75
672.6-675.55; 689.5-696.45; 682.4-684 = 0.118 nm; 3.79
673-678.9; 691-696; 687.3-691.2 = 0.338 nm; 3.88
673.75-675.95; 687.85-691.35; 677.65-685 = 0.223 nm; 3.63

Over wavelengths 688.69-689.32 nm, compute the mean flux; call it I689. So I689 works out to 3.53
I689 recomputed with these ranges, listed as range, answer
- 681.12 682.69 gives 3.59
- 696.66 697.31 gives 4.01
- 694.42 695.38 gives 4.1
